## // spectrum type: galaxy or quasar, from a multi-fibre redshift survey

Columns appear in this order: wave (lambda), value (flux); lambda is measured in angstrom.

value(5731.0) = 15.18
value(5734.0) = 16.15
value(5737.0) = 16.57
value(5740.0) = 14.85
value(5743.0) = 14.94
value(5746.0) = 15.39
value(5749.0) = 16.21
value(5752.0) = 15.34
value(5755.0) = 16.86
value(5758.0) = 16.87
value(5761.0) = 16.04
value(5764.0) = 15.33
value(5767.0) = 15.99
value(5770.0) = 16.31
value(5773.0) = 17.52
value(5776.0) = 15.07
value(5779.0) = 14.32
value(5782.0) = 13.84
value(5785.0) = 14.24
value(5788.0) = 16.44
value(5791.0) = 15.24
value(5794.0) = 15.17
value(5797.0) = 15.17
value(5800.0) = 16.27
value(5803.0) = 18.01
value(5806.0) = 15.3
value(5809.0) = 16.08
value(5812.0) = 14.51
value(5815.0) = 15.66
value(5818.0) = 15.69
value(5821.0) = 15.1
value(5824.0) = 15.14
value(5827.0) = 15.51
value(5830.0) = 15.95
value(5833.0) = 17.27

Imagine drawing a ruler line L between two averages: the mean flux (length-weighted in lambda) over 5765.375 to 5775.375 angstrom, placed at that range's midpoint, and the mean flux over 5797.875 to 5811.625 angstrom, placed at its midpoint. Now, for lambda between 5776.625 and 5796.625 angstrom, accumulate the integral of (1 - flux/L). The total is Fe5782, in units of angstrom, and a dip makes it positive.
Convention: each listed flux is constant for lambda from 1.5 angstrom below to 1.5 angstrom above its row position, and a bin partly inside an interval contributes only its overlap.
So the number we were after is 1.8 angstrom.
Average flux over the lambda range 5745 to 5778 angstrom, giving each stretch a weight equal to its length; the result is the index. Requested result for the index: 16.1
